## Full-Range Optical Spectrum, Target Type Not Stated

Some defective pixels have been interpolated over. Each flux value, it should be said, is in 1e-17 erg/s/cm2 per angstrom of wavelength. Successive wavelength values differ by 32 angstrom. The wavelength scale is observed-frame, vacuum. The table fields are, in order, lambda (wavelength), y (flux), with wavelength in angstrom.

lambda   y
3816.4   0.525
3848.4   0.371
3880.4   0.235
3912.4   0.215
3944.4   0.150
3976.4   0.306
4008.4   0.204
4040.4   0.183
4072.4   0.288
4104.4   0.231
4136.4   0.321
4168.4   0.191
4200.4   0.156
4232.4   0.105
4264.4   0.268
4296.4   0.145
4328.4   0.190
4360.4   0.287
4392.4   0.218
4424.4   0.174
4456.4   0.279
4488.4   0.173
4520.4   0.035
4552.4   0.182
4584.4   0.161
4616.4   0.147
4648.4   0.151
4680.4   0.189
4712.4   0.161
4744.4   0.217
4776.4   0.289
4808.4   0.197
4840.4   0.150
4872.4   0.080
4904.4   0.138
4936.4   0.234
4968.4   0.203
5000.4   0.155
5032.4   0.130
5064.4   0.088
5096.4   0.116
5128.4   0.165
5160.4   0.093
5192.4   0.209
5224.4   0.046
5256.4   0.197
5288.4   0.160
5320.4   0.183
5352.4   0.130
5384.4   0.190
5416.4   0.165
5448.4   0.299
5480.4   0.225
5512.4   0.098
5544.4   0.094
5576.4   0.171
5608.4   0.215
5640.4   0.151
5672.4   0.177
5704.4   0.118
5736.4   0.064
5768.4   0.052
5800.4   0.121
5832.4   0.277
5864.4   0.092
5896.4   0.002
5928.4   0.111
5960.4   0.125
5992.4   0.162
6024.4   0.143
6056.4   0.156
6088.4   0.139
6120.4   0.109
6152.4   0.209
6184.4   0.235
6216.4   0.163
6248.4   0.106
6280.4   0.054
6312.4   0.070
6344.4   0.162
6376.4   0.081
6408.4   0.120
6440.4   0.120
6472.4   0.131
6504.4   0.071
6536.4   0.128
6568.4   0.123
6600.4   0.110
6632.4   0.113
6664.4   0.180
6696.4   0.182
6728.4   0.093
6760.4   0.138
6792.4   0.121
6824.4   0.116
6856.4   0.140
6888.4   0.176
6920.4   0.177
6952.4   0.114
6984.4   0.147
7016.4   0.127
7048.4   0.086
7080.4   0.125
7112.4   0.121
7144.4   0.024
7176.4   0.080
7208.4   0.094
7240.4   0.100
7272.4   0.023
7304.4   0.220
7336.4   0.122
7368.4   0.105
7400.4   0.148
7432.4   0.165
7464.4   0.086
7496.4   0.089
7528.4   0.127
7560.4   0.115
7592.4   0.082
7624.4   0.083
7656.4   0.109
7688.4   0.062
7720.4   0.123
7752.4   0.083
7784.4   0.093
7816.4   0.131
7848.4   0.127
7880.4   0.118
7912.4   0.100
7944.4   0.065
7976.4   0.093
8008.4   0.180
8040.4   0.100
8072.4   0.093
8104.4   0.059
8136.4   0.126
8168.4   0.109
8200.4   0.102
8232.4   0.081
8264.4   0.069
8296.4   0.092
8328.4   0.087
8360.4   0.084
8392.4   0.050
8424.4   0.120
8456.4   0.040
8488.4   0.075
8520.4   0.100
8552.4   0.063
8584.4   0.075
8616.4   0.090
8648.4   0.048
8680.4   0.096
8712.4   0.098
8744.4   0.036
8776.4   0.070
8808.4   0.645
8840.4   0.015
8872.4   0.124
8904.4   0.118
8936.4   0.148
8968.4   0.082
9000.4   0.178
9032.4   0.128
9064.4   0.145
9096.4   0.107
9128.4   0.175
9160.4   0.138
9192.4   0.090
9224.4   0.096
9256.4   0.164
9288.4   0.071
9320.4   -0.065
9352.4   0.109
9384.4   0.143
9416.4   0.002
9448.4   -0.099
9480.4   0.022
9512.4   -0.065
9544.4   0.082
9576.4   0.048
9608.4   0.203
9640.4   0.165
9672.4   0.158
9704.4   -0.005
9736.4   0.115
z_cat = 1.36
